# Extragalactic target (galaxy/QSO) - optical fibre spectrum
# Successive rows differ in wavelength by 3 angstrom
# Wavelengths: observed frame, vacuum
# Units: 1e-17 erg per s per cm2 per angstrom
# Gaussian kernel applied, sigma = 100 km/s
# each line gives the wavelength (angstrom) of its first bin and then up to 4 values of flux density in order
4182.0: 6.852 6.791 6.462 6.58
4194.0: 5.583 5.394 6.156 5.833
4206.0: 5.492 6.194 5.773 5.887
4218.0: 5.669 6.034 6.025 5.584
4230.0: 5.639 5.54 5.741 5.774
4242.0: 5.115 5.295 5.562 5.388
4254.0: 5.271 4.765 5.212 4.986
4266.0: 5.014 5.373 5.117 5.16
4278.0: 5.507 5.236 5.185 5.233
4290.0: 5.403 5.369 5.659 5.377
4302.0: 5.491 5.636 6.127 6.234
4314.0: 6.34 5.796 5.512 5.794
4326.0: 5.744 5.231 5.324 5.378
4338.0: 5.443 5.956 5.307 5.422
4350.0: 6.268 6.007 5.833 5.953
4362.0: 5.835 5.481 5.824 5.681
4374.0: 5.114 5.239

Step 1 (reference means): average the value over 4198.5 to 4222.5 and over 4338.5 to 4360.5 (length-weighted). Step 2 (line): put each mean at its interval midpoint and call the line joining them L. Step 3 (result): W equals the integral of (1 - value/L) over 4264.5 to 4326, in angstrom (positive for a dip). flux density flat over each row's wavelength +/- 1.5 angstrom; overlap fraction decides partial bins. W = 3.2 angstrom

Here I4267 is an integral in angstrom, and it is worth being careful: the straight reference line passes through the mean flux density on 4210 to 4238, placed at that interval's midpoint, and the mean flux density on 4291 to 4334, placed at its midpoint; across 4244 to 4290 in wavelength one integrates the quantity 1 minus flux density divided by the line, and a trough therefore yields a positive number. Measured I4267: 4.0 angstrom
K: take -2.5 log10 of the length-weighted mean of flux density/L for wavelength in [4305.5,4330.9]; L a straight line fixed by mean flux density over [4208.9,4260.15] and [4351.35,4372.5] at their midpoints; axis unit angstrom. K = -0.02 mag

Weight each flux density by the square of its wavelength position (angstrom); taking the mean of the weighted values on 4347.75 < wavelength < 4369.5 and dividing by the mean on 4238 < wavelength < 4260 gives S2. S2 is 1.2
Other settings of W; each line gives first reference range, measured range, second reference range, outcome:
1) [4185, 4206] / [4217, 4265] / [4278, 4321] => 3.09 angstrom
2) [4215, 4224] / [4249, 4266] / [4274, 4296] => 1.33 angstrom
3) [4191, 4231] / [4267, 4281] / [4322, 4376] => 1.13 angstrom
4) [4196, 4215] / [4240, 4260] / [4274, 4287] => 0.92 angstrom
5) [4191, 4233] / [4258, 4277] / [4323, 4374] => 1.99 angstrom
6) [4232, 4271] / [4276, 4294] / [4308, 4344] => 0.55 angstrom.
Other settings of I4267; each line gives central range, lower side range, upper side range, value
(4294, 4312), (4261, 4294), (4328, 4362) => -1.1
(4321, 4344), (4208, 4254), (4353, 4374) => 0.7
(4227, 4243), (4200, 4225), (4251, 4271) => -0.1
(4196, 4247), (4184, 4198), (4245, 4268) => -0.1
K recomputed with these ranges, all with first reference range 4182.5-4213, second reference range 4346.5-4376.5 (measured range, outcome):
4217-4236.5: 0.046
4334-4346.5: 0.050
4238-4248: 0.108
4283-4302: 0.094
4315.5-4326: 0.020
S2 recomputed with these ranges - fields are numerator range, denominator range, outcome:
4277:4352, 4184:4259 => 1.02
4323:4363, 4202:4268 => 1.08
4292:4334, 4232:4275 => 1.11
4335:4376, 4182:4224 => 1.01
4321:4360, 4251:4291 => 1.13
